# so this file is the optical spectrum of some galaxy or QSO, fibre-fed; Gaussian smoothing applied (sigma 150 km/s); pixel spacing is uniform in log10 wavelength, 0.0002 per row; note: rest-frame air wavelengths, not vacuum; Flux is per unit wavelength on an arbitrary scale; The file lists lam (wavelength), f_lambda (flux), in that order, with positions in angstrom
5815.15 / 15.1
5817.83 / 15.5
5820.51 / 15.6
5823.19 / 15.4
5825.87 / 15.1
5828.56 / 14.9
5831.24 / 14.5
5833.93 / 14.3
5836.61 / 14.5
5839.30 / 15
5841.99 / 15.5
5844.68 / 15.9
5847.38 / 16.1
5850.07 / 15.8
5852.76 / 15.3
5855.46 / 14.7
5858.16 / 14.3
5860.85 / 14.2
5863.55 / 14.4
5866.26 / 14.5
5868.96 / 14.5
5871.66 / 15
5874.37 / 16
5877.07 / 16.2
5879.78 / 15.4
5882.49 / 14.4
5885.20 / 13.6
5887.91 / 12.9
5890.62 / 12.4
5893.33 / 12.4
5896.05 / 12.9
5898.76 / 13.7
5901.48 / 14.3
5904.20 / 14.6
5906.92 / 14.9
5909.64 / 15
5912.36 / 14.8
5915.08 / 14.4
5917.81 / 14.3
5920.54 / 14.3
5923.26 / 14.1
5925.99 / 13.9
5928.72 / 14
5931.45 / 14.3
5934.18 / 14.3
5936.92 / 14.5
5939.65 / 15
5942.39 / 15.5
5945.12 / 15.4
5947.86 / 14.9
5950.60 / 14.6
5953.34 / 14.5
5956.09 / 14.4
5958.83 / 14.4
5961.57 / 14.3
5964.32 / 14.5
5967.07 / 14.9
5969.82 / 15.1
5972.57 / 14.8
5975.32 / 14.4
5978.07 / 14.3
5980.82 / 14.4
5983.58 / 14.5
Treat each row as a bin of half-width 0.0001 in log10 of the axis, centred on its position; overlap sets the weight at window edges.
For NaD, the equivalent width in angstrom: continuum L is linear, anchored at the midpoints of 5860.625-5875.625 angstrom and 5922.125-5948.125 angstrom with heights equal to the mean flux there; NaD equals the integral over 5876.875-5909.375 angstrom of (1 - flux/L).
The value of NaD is 1.7 angstrom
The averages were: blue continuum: 14.8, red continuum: 14.6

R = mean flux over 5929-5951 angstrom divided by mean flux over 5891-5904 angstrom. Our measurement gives 1.11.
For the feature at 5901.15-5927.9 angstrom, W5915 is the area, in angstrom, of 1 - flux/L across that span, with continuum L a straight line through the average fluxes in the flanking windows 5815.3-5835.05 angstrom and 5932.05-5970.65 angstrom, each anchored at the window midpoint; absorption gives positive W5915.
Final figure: 0.7 angstrom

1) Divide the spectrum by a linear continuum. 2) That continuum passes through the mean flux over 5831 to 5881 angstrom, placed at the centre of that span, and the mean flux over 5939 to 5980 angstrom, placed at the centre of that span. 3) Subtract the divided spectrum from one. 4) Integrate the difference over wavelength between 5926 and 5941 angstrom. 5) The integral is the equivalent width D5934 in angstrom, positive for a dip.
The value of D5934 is 0.4 angstrom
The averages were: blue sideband 15.1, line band 14.4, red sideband 14.7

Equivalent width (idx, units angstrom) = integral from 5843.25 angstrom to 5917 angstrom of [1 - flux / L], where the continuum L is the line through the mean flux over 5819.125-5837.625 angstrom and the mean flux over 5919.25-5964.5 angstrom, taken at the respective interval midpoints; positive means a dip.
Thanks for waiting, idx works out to 1.0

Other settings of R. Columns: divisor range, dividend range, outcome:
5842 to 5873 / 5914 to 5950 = 0.97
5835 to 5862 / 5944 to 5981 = 0.97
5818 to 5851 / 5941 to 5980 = 0.97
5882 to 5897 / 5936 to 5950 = 1.16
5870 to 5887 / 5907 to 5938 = 0.96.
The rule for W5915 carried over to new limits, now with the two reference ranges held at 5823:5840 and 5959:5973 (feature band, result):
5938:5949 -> -0.4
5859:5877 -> -0.1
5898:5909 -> 0.2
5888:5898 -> 1.4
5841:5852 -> -0.8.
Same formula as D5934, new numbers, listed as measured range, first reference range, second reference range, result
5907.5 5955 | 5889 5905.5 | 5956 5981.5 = -2.2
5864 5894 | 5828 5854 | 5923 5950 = 1.2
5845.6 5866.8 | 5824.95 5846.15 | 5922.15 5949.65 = -0.1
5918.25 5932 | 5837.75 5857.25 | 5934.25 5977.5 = 0.7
